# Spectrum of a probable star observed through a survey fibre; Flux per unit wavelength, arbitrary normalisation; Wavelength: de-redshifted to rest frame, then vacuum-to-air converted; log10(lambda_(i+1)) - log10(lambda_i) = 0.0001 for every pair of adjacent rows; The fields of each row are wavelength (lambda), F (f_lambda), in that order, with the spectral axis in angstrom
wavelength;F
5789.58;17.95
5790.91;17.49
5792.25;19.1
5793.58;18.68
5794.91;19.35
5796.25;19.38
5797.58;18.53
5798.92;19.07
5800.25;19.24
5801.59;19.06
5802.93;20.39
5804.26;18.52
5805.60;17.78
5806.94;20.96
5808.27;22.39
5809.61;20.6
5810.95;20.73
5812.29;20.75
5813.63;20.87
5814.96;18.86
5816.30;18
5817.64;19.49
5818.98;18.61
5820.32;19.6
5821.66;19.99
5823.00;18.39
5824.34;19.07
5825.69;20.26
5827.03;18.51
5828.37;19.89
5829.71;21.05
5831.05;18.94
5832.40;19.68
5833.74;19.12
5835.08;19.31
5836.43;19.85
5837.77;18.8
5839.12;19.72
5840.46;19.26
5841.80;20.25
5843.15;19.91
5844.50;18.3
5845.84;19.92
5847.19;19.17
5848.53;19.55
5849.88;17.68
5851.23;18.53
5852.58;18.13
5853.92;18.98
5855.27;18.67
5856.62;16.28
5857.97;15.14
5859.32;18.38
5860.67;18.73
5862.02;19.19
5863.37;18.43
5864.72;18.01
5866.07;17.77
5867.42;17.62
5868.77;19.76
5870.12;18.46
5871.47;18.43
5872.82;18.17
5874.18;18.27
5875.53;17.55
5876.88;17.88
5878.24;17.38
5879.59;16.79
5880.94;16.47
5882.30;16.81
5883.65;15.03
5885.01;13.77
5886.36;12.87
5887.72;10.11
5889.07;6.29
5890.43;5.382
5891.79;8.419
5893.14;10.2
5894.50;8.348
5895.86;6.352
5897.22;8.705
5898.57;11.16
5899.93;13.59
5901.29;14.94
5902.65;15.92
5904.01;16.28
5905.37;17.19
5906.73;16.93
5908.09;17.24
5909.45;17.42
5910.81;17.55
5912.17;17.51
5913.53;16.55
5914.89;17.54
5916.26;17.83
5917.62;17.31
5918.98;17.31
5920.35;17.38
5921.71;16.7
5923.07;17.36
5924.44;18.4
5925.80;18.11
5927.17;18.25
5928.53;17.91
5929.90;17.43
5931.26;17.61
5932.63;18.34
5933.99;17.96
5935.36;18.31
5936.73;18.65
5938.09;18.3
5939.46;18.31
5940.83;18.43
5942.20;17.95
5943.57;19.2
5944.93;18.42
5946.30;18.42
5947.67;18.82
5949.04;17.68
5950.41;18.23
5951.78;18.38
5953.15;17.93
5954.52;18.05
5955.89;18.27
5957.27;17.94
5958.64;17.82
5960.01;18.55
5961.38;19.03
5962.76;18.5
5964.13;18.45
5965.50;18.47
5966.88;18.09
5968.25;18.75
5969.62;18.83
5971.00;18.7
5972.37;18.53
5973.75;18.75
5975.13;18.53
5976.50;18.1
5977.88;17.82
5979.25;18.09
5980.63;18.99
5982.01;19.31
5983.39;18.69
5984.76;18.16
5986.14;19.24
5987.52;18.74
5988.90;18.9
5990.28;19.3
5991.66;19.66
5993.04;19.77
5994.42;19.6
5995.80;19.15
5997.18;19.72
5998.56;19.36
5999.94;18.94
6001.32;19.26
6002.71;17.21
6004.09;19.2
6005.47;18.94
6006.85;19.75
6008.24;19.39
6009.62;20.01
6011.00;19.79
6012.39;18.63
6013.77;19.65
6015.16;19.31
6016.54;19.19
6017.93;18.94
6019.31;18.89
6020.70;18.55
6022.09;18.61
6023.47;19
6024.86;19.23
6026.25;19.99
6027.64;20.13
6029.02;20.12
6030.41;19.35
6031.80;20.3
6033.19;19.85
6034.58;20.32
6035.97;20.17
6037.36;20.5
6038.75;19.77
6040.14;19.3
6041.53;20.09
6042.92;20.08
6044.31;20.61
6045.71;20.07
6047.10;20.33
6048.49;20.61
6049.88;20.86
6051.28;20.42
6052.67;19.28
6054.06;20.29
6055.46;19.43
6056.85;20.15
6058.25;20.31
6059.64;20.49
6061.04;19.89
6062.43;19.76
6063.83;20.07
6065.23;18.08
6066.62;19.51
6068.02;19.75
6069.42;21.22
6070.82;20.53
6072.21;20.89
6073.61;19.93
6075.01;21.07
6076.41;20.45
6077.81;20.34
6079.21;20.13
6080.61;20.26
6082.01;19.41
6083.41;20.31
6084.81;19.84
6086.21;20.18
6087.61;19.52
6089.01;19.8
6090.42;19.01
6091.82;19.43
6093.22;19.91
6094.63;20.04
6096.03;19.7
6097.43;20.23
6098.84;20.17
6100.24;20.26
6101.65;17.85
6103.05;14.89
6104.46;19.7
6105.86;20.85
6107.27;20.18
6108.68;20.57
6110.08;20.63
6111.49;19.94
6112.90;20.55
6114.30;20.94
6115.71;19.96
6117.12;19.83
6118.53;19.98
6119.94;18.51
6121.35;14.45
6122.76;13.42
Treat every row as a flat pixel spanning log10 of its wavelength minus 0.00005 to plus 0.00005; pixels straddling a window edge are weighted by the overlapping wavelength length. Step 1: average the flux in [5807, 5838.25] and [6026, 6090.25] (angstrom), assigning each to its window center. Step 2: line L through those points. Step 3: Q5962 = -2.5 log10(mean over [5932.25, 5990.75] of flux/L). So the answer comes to 0.08 mag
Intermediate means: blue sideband 19.7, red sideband 20.1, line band 18.5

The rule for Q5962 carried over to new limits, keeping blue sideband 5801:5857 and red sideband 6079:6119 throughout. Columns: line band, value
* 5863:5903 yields 0.34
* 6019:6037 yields 0.00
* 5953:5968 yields 0.07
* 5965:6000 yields 0.04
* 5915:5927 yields 0.12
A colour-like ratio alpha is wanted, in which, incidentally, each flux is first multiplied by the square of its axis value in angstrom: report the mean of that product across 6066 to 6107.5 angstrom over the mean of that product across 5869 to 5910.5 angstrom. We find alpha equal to 1.50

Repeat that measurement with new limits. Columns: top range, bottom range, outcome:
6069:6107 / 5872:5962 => 1.29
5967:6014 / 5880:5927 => 1.35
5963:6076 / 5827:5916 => 1.24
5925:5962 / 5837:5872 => 1.01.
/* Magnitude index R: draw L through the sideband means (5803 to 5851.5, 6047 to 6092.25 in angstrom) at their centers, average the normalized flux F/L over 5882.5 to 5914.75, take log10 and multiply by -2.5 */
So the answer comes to 0.44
